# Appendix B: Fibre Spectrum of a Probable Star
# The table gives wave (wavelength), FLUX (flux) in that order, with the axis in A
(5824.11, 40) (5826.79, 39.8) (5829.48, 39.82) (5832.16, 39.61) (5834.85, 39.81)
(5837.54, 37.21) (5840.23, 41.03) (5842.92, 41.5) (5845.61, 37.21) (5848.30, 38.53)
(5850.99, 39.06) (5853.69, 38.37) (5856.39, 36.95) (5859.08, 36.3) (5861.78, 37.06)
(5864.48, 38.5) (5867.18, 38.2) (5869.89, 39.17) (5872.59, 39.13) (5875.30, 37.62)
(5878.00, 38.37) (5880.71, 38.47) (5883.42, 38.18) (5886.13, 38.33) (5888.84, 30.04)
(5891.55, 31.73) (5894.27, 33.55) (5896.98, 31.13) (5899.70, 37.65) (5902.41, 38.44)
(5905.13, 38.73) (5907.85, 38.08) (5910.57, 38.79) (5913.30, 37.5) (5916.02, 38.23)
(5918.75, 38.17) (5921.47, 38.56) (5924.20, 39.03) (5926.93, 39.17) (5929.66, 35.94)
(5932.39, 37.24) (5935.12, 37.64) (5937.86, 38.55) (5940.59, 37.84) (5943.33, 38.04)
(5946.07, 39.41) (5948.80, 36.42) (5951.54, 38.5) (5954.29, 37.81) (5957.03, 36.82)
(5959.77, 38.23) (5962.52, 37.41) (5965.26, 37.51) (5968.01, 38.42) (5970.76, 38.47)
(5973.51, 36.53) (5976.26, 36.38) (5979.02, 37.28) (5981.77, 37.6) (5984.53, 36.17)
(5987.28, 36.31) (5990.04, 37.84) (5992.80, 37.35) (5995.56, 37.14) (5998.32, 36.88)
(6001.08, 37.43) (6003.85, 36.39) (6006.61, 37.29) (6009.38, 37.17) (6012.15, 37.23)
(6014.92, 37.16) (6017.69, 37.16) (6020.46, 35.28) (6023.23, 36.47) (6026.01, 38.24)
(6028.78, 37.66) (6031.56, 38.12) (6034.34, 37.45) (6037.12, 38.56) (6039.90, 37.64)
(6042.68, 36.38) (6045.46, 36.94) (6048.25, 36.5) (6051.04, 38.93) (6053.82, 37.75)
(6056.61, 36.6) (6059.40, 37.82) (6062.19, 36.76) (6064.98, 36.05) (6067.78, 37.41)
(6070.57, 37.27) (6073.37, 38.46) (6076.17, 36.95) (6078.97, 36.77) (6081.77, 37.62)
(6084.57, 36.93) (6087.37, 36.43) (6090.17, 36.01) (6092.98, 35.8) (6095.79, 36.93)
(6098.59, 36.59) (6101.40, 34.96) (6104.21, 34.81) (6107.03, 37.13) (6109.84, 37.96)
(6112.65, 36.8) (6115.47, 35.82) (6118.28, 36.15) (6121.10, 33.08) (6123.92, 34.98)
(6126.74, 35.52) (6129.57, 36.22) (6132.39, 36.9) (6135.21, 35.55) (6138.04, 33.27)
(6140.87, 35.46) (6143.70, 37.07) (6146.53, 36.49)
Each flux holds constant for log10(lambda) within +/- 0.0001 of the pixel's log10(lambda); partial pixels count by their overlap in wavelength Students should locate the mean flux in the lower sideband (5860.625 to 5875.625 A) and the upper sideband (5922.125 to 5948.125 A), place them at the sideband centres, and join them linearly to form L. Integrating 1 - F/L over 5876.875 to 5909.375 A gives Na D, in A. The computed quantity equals 1.85 A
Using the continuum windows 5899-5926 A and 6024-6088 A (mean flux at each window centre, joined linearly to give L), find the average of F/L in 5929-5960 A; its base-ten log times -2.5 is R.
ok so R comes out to 0.01 mag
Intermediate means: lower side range 38.4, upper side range 37.4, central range 37.7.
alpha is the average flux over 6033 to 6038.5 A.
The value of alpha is 38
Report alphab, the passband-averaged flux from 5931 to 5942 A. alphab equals 37.8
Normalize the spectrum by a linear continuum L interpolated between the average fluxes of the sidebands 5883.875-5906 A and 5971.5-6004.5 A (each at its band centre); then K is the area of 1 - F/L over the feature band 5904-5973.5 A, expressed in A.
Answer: -4.0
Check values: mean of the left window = 35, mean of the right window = 37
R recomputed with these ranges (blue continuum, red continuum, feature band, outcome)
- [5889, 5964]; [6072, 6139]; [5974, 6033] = -0.01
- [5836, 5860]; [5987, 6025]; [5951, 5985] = 0.00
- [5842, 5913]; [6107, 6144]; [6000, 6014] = -0.02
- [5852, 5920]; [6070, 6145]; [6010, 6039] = -0.02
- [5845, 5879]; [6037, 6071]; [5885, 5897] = 0.15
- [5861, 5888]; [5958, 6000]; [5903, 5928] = -0.02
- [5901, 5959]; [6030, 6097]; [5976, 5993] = 0.02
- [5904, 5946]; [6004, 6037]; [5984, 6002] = 0.01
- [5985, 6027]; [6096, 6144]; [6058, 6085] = -0.03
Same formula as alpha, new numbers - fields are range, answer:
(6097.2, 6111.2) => 36.3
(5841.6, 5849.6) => 39.1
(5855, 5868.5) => 37.4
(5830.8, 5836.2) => 39.7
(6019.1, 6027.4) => 36.7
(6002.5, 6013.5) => 37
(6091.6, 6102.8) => 36.1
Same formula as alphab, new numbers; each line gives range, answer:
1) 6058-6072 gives 37.1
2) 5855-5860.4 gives 36.7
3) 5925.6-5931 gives 37.6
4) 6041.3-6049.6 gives 36.6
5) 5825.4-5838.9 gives 39.2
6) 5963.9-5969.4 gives 37.9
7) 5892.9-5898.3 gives 32.3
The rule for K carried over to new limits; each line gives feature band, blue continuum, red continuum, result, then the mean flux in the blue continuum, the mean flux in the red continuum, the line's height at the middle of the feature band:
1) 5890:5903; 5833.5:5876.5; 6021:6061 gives 1.4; 38.5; 37.5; 38.2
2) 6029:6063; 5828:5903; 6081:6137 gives -1.0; 37.5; 36.1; 36.4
